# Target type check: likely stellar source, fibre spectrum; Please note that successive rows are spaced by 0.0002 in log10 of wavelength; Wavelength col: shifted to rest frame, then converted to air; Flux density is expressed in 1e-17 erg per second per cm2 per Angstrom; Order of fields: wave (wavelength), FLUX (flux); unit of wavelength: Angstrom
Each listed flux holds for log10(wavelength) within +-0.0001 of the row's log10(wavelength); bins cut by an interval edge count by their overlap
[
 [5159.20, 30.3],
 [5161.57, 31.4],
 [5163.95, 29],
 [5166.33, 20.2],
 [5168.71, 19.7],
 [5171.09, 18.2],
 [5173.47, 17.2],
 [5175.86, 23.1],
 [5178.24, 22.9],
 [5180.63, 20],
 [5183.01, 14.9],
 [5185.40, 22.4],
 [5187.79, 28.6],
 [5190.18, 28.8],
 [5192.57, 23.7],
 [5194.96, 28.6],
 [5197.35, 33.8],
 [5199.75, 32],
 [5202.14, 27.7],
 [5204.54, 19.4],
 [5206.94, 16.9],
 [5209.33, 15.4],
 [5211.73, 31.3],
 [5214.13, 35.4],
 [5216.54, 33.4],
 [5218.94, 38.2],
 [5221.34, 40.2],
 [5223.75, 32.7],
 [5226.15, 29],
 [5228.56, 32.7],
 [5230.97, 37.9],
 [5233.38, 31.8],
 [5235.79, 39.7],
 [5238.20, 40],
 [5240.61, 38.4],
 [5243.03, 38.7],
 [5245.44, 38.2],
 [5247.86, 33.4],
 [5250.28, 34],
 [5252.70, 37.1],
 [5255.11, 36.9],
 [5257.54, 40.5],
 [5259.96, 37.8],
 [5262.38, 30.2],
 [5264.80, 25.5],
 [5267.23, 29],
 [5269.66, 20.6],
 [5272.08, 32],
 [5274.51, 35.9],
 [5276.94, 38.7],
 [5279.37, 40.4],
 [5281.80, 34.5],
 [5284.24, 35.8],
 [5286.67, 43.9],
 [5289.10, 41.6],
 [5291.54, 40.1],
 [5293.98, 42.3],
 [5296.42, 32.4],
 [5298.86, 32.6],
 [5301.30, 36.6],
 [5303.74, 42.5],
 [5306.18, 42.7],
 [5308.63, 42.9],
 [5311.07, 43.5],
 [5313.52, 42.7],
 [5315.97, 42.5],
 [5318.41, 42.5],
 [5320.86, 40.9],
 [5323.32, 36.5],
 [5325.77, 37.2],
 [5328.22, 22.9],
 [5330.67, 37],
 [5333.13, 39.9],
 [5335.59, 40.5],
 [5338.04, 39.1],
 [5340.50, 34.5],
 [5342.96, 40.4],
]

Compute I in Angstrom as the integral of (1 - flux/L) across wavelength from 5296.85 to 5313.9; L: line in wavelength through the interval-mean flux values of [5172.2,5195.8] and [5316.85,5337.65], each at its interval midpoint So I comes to -2.34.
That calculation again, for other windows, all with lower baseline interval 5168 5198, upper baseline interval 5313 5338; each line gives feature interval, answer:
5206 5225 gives -2.8 Angstrom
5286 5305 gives -2.1 Angstrom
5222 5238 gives -3.7 Angstrom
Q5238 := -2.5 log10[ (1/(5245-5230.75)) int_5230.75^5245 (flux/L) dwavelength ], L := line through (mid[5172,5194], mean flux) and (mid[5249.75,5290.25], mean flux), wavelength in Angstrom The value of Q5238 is -0.24 mag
